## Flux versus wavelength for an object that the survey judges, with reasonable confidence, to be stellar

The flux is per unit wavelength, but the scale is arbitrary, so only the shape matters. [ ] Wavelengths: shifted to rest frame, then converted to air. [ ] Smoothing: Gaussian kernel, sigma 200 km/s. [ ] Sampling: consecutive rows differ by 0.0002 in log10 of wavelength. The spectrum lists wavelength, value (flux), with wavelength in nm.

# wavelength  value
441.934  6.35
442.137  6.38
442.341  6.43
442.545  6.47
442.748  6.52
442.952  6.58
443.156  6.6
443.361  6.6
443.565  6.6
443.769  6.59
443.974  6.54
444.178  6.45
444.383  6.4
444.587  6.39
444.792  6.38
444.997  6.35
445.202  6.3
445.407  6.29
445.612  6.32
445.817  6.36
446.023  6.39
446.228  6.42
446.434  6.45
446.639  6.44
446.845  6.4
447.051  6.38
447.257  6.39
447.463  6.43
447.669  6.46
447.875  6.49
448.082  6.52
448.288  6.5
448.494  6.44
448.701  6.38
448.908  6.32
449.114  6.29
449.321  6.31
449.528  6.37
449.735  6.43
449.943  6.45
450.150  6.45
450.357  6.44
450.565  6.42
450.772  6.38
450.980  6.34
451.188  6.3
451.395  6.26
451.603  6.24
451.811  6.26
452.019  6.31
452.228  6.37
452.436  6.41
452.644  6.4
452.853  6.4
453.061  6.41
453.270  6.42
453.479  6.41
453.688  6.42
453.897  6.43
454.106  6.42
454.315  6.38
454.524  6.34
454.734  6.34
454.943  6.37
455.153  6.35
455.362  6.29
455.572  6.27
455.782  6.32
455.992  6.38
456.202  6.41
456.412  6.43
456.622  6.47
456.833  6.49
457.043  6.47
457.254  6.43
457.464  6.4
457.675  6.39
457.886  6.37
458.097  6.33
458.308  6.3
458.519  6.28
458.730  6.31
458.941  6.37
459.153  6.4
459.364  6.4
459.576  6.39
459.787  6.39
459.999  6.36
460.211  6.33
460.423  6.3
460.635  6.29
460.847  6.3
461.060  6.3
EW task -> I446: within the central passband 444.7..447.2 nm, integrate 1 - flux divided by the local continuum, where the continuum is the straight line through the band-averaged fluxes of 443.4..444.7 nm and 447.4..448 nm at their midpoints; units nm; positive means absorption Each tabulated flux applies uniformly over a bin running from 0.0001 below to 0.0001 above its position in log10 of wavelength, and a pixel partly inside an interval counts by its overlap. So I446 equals 0.04 nm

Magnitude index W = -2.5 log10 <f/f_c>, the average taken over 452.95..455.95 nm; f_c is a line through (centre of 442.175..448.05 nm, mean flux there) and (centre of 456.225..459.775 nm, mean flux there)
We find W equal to 0.006 mag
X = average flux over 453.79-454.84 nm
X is 6.38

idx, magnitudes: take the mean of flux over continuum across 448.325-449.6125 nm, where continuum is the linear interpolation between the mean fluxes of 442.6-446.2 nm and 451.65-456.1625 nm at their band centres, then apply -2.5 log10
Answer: 0.01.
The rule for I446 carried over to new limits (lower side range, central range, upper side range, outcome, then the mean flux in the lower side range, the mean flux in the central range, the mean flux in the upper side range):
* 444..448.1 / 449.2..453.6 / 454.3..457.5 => 0.01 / 6.4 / 6.37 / 6.38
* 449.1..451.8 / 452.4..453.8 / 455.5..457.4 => -0.01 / 6.36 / 6.41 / 6.41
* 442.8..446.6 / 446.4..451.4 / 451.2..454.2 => 0.00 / 6.45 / 6.4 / 6.37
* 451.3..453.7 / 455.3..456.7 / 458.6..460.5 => 0.00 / 6.36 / 6.37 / 6.36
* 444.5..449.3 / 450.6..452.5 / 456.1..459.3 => 0.02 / 6.39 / 6.32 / 6.39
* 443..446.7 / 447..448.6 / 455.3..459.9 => -0.01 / 6.44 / 6.45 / 6.38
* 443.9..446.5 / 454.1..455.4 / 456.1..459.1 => 0.01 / 6.39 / 6.36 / 6.39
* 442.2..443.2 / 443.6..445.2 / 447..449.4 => 0.01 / 6.51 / 6.44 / 6.41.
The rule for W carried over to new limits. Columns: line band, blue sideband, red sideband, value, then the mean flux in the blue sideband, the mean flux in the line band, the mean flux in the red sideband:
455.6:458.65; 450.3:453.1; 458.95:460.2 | 0.00 mag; 6.35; 6.39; 6.38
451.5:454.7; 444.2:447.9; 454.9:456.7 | 0.00 mag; 6.39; 6.37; 6.36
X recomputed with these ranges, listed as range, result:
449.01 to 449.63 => 6.33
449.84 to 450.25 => 6.45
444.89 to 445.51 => 6.31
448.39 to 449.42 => 6.35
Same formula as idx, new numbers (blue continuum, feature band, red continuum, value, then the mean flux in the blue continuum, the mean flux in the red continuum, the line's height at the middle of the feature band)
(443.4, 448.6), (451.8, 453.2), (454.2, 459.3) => 0.00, 6.43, 6.37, 6.39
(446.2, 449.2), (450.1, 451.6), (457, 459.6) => 0.01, 6.42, 6.37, 6.41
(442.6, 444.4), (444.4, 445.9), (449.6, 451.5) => 0.03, 6.55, 6.38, 6.51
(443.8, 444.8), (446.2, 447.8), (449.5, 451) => 0.00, 6.45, 6.41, 6.43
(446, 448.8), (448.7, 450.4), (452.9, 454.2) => 0.01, 6.44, 6.42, 6.43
